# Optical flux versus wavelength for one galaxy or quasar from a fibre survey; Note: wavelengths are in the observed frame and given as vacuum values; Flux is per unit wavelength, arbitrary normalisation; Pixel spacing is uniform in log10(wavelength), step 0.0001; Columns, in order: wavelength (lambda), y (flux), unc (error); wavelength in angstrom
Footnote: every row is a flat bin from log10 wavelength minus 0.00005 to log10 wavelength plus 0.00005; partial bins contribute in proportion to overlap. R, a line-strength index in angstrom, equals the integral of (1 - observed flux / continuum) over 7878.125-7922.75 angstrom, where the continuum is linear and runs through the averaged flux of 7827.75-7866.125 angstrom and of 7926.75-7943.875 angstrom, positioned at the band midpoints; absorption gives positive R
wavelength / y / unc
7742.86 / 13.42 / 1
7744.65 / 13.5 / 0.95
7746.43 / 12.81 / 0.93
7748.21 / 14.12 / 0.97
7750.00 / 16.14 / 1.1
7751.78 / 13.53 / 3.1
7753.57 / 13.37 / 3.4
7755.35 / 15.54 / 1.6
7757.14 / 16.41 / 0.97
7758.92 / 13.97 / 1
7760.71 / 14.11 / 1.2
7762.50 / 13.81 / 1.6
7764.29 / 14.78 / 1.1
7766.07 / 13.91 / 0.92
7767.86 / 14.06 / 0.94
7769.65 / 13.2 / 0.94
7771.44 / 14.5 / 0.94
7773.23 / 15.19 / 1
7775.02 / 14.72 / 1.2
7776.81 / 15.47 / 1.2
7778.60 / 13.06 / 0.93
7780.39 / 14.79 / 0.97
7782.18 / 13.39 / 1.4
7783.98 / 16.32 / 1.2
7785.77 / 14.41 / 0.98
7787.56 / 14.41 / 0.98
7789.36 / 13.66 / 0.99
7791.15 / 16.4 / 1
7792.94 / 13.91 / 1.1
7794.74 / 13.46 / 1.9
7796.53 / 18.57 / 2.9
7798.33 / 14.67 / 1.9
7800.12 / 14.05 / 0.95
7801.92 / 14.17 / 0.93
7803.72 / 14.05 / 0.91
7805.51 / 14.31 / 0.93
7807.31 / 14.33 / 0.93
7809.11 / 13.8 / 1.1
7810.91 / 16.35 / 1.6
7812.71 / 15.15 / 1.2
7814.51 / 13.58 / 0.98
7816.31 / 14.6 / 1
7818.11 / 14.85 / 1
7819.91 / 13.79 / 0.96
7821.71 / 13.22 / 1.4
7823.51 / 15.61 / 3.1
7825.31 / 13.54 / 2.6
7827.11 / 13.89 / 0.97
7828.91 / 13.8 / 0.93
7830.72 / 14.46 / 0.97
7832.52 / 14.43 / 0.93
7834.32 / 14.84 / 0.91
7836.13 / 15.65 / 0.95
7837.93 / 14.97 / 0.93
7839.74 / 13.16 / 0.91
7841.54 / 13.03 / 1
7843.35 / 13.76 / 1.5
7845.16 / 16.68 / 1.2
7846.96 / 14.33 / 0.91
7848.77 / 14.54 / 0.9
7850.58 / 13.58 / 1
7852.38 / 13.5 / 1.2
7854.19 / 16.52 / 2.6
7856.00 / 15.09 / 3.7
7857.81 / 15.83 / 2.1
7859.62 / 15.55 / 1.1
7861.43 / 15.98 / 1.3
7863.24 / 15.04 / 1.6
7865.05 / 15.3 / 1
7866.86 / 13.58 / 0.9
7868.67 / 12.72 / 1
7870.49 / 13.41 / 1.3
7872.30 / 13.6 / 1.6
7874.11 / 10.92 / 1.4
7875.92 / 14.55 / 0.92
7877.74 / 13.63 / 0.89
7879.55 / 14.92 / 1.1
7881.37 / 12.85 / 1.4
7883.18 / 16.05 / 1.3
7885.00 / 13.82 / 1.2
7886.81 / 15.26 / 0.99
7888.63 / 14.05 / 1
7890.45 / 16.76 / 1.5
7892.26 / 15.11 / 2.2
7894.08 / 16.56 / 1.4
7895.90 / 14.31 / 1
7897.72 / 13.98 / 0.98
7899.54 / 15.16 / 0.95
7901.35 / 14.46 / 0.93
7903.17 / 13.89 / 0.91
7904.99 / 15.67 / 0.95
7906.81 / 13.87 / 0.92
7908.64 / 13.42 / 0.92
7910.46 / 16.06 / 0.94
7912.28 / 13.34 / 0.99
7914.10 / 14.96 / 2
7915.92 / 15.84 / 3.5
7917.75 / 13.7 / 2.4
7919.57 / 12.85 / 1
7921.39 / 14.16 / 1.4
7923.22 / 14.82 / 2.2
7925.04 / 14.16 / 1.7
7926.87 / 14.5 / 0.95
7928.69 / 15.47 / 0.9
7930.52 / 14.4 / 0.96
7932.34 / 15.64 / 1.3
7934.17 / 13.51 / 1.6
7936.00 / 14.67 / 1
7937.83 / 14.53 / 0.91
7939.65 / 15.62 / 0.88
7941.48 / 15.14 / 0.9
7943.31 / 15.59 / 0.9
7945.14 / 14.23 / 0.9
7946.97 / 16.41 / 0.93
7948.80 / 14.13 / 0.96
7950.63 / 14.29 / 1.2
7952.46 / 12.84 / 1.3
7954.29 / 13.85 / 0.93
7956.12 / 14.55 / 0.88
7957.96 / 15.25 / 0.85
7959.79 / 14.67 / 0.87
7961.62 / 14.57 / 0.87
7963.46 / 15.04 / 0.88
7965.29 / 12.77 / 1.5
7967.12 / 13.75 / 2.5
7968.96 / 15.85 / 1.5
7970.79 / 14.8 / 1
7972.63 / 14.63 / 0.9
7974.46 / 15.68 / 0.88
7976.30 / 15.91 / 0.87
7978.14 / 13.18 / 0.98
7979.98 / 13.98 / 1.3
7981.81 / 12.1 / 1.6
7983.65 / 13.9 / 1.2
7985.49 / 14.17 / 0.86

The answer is 0.7 angstrom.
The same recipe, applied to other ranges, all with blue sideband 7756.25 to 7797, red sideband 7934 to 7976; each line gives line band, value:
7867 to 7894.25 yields 0.8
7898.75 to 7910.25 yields 0.1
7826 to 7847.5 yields 0.3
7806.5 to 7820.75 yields 0.0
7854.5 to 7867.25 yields -0.6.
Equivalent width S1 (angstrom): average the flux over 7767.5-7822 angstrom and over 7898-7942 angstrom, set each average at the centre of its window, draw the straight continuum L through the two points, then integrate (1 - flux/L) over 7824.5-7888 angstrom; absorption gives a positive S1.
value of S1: 0.8 angstrom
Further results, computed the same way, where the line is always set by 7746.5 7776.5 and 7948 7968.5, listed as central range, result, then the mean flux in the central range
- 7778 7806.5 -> -0.4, 14.6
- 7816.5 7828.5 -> 0.2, 14.2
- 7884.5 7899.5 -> -0.8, 15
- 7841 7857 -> -0.3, 14.6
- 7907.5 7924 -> -0.1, 14.3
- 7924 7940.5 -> -0.6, 14.7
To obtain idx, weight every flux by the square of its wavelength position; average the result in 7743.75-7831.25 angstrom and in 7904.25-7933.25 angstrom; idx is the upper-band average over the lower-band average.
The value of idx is 1.0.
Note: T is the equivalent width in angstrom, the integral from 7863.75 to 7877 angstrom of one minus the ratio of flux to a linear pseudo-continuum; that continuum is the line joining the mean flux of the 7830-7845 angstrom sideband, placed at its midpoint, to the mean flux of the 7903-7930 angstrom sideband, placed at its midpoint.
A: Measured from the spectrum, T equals 0.86 angstrom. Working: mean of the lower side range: 14.4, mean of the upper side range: 14.5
